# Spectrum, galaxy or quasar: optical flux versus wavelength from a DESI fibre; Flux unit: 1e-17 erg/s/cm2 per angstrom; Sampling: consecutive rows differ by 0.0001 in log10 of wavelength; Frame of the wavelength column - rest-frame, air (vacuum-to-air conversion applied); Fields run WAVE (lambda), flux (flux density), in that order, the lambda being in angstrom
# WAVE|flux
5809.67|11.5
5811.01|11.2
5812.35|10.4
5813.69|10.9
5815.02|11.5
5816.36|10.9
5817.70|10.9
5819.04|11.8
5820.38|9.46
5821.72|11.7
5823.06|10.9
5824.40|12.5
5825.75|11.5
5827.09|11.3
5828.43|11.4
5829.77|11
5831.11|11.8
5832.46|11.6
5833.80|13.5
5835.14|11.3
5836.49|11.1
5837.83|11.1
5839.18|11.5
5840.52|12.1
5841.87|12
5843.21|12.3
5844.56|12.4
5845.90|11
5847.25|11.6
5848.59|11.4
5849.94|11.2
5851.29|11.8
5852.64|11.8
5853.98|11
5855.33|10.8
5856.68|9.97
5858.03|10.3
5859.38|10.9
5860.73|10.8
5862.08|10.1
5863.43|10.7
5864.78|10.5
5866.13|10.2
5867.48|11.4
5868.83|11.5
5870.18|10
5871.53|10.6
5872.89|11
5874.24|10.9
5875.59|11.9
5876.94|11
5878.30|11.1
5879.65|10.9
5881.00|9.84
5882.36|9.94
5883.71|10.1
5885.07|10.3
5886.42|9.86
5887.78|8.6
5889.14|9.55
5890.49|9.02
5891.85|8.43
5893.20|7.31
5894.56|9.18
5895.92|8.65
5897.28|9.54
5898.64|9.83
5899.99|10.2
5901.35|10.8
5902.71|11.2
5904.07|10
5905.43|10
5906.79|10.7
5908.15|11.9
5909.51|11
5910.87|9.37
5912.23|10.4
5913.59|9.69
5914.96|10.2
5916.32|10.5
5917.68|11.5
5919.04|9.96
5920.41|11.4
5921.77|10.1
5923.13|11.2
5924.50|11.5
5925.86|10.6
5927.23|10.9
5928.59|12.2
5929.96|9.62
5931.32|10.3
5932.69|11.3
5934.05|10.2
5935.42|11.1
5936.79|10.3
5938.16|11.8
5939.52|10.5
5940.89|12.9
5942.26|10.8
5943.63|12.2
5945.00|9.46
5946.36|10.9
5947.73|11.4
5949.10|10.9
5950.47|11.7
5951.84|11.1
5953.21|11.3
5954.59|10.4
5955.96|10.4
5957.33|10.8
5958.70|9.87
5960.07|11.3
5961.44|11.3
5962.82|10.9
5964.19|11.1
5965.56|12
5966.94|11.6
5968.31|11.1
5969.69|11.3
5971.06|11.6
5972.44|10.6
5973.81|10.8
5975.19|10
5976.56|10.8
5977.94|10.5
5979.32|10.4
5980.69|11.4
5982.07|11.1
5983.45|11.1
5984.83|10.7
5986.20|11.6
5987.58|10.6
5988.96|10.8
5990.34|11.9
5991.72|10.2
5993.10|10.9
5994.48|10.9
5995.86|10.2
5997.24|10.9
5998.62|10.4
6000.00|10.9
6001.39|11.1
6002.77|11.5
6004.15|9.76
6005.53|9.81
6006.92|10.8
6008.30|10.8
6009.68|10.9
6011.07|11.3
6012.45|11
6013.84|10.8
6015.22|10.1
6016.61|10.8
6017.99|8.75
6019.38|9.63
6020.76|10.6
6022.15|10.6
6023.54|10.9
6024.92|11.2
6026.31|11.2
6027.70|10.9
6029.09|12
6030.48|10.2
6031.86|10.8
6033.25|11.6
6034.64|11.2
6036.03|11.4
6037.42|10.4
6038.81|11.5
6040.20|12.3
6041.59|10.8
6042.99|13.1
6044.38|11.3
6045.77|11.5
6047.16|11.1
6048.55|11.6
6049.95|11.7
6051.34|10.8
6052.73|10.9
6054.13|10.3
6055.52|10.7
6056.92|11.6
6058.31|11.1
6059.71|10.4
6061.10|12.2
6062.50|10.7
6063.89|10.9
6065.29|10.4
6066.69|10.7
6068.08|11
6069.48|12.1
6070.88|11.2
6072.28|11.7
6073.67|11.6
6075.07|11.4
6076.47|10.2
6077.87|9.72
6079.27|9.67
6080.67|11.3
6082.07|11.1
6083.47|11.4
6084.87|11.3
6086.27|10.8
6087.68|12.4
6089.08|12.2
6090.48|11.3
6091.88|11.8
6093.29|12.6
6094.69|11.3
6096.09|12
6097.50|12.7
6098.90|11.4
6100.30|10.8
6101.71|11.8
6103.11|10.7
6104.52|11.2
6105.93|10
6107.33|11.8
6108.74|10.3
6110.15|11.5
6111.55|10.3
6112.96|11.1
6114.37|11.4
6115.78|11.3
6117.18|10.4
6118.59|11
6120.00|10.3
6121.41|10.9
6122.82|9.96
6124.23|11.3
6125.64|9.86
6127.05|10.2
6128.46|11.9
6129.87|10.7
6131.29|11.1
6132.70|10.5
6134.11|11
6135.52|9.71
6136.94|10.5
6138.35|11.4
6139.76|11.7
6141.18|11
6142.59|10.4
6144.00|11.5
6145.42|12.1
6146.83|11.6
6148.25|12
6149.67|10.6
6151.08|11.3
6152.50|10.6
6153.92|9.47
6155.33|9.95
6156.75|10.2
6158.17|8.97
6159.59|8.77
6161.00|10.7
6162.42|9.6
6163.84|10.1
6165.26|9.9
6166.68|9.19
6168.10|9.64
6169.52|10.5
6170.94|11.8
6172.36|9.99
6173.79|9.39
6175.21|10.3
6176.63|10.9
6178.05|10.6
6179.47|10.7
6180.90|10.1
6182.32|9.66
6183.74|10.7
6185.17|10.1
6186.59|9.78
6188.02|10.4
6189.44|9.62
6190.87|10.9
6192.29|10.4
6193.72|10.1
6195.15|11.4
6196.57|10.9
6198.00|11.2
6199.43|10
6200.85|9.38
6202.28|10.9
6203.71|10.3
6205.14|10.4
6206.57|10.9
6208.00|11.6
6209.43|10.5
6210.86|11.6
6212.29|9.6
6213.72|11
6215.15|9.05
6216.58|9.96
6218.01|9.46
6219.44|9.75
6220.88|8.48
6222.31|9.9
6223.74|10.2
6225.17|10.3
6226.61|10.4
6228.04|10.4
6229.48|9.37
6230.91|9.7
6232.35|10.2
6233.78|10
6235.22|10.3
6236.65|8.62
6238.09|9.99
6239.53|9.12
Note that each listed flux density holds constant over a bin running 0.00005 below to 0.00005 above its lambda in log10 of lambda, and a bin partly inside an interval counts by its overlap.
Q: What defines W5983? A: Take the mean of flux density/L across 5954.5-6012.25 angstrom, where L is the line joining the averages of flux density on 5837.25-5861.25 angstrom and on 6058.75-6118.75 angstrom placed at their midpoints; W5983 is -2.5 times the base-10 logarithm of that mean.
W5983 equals 0.04 mag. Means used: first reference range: 11.3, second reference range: 11.2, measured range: 10.9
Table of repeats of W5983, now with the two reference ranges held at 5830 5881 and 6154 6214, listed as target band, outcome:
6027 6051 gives -0.07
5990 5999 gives 0.01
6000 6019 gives 0.02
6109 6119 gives -0.05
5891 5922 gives 0.10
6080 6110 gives -0.09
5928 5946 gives 0.00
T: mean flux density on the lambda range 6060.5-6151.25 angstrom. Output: 11.1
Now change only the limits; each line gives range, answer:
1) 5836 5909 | 10.6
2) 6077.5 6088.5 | 11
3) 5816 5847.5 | 11.5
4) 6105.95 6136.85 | 10.8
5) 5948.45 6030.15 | 10.8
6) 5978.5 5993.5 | 11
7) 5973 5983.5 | 10.7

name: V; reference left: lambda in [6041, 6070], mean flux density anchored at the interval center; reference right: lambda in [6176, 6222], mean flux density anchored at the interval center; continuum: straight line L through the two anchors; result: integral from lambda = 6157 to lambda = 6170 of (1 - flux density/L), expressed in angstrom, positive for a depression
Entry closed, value 1.0 angstrom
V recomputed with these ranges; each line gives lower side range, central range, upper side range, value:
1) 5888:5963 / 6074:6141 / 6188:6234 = -4.5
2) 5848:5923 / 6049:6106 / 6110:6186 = -3.8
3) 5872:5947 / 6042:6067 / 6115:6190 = -1.7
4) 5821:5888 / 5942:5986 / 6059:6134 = 0.5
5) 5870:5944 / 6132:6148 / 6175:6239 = -1.2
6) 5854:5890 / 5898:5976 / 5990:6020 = -2.2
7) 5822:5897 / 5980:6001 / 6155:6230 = -0.7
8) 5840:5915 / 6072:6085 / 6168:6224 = -0.6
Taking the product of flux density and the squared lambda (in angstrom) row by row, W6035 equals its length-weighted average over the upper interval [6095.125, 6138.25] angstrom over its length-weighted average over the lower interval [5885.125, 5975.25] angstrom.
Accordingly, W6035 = 1.1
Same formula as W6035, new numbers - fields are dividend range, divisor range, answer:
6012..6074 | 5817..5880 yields 1.05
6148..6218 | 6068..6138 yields 0.95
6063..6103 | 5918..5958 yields 1.08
